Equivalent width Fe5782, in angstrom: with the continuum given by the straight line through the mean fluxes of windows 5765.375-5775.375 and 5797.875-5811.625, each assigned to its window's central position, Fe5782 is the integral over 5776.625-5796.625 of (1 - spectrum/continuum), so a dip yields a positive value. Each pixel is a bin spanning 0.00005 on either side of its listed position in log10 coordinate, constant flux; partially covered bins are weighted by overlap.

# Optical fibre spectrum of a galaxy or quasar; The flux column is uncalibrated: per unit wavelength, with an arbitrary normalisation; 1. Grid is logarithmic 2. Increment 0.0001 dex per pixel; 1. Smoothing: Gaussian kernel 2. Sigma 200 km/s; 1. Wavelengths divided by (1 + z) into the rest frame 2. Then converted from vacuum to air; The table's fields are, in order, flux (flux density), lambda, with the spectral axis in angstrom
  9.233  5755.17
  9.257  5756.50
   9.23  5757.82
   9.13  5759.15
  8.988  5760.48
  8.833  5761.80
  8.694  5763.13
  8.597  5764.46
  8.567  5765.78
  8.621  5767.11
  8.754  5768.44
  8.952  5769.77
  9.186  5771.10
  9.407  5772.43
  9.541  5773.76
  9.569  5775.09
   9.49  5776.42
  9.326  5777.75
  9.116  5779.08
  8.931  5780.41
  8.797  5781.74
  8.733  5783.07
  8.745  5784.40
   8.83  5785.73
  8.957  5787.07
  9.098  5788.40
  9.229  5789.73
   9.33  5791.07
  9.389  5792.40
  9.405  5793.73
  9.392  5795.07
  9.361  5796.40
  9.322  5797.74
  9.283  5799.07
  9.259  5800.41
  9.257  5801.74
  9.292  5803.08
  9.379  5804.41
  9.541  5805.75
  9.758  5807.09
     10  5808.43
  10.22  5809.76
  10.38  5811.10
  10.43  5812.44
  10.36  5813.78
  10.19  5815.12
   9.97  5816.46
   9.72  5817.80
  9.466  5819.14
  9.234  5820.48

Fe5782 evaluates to 0.5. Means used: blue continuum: 9.06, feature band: 9.12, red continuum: 9.62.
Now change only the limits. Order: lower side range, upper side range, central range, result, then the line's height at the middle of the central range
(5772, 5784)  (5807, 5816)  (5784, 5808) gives 1.14 angstrom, 9.74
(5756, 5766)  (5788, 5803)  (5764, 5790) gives 0.23 angstrom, 9.1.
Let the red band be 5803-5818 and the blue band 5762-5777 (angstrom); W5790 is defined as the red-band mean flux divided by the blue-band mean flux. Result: 1.1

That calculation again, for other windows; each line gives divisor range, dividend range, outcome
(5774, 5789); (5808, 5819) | 1.12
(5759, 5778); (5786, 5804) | 1.03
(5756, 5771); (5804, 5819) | 1.12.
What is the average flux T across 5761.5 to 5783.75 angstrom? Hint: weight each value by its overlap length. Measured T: 9.01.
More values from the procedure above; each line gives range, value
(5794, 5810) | 9.48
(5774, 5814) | 9.4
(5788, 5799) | 9.32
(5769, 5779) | 9.33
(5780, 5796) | 9.08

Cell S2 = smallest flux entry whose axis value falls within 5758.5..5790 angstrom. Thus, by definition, 8.567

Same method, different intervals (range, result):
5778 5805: 8.733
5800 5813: 9.257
